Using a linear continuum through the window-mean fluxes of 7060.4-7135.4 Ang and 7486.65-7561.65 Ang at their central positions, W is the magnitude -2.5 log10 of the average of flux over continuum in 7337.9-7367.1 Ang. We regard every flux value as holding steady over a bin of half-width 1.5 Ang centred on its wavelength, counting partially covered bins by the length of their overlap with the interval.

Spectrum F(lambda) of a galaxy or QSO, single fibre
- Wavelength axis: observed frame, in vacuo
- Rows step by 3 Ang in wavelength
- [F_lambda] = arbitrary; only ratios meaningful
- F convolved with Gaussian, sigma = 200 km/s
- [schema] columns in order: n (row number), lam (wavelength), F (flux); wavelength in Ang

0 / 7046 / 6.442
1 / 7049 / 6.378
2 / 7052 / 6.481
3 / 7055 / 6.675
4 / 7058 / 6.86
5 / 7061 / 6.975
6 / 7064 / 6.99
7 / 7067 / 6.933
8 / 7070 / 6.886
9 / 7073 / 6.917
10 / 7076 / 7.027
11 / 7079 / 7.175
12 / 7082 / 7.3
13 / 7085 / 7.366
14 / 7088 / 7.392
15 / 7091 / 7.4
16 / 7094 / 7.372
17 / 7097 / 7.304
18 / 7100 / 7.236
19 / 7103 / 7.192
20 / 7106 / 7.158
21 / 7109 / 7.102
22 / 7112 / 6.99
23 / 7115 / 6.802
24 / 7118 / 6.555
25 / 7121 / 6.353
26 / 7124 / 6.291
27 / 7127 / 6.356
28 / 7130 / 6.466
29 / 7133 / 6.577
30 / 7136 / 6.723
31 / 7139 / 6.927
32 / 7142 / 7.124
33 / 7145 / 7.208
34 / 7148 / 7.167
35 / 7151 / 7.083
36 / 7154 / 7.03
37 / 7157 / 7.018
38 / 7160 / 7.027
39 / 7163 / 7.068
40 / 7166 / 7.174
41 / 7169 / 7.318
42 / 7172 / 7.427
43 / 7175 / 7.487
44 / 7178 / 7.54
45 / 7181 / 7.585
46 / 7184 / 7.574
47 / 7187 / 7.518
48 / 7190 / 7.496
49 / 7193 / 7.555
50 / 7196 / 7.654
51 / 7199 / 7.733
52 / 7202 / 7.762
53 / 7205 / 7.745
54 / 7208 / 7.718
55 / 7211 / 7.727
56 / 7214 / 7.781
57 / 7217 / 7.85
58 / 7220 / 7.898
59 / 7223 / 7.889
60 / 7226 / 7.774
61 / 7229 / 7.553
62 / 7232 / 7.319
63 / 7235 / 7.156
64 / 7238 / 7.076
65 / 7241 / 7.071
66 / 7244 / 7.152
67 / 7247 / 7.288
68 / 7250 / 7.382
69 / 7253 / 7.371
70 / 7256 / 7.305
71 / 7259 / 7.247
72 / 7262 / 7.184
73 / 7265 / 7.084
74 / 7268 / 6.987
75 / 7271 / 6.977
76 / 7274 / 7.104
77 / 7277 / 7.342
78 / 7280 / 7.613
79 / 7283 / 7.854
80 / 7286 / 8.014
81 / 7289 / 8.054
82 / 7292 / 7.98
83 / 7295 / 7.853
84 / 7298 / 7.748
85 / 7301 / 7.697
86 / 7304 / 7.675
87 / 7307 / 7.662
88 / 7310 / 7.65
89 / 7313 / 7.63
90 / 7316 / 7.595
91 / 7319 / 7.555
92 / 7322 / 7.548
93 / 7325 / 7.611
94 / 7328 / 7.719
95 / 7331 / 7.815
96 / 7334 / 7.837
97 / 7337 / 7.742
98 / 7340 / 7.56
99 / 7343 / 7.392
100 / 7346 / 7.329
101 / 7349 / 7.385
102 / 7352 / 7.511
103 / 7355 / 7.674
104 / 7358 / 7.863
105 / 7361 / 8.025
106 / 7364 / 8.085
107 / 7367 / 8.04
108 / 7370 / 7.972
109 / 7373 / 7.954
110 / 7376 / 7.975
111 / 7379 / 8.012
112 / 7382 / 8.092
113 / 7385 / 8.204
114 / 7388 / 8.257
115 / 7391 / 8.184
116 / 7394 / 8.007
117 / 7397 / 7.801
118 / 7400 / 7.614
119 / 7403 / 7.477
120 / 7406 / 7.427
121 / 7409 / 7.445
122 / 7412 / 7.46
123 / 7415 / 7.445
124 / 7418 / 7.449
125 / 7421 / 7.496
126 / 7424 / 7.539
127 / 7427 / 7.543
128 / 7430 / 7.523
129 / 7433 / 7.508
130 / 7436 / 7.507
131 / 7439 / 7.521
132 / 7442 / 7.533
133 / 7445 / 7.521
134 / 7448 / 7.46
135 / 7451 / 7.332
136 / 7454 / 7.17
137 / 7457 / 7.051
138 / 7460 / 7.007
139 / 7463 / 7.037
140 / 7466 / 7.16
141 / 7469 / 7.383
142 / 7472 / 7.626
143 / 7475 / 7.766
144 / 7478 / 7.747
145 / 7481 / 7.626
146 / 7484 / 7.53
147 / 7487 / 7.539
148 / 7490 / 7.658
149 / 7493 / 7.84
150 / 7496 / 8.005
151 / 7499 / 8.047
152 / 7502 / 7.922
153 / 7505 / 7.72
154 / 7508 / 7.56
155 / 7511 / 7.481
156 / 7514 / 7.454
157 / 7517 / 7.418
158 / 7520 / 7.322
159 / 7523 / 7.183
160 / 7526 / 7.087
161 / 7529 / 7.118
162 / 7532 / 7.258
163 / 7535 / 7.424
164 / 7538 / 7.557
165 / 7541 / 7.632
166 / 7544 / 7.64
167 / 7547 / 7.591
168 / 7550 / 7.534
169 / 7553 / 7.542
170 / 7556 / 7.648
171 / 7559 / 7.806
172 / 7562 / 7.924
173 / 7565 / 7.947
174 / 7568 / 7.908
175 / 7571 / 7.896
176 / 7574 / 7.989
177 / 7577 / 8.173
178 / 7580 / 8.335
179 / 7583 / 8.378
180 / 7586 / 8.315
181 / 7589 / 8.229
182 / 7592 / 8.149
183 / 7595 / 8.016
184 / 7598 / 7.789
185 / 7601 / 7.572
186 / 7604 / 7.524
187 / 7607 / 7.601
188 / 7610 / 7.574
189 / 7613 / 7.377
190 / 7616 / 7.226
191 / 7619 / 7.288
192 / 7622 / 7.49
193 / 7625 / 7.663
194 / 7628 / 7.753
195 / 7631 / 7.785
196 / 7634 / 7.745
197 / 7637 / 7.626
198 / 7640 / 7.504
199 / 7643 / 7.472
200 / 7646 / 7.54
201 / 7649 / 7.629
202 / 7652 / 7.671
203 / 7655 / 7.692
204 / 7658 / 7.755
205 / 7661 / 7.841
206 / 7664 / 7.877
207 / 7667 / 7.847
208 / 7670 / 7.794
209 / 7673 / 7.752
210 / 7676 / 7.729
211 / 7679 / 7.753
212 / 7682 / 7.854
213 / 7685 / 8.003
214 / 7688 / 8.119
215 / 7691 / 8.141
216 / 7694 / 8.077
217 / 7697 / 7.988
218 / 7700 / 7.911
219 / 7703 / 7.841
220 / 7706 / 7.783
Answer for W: -0.05 mag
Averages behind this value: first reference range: 6.96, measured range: 7.67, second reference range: 7.57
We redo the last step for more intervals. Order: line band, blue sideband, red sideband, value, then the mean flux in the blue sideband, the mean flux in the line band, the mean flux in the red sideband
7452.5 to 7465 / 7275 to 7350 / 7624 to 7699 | 0.10 mag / 7.67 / 7.07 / 7.79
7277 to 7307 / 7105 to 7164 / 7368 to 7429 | -0.06 mag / 6.85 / 7.8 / 7.77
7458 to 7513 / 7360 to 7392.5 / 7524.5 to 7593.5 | 0.04 mag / 8.07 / 7.59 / 7.79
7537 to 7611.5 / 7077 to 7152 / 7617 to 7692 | -0.03 mag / 6.98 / 7.85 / 7.73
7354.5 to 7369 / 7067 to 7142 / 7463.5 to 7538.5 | -0.09 mag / 6.96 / 7.96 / 7.53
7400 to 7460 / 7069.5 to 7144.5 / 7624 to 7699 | 0.00 mag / 6.96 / 7.44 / 7.79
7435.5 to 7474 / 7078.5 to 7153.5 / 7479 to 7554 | 0.02 mag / 6.98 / 7.33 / 7.55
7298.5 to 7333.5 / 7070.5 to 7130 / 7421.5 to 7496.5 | -0.05 mag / 7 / 7.66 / 7.48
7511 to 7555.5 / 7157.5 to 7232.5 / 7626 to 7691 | 0.04 mag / 7.56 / 7.42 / 7.76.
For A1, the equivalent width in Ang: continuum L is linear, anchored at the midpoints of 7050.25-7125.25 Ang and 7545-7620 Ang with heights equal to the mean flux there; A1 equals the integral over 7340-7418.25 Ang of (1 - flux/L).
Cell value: -3.1 Ang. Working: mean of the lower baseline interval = 6.99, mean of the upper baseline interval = 7.82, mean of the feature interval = 7.77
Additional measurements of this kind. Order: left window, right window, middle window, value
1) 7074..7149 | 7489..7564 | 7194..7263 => -3.5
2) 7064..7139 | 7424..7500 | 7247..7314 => -2.7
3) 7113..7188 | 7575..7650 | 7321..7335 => -0.8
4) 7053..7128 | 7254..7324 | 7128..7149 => 0.7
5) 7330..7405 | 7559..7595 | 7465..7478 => 0.7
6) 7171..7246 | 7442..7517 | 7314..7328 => -0.1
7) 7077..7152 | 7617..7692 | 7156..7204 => -2.5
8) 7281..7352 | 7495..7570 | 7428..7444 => 0.2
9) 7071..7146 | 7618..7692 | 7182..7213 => -2.4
